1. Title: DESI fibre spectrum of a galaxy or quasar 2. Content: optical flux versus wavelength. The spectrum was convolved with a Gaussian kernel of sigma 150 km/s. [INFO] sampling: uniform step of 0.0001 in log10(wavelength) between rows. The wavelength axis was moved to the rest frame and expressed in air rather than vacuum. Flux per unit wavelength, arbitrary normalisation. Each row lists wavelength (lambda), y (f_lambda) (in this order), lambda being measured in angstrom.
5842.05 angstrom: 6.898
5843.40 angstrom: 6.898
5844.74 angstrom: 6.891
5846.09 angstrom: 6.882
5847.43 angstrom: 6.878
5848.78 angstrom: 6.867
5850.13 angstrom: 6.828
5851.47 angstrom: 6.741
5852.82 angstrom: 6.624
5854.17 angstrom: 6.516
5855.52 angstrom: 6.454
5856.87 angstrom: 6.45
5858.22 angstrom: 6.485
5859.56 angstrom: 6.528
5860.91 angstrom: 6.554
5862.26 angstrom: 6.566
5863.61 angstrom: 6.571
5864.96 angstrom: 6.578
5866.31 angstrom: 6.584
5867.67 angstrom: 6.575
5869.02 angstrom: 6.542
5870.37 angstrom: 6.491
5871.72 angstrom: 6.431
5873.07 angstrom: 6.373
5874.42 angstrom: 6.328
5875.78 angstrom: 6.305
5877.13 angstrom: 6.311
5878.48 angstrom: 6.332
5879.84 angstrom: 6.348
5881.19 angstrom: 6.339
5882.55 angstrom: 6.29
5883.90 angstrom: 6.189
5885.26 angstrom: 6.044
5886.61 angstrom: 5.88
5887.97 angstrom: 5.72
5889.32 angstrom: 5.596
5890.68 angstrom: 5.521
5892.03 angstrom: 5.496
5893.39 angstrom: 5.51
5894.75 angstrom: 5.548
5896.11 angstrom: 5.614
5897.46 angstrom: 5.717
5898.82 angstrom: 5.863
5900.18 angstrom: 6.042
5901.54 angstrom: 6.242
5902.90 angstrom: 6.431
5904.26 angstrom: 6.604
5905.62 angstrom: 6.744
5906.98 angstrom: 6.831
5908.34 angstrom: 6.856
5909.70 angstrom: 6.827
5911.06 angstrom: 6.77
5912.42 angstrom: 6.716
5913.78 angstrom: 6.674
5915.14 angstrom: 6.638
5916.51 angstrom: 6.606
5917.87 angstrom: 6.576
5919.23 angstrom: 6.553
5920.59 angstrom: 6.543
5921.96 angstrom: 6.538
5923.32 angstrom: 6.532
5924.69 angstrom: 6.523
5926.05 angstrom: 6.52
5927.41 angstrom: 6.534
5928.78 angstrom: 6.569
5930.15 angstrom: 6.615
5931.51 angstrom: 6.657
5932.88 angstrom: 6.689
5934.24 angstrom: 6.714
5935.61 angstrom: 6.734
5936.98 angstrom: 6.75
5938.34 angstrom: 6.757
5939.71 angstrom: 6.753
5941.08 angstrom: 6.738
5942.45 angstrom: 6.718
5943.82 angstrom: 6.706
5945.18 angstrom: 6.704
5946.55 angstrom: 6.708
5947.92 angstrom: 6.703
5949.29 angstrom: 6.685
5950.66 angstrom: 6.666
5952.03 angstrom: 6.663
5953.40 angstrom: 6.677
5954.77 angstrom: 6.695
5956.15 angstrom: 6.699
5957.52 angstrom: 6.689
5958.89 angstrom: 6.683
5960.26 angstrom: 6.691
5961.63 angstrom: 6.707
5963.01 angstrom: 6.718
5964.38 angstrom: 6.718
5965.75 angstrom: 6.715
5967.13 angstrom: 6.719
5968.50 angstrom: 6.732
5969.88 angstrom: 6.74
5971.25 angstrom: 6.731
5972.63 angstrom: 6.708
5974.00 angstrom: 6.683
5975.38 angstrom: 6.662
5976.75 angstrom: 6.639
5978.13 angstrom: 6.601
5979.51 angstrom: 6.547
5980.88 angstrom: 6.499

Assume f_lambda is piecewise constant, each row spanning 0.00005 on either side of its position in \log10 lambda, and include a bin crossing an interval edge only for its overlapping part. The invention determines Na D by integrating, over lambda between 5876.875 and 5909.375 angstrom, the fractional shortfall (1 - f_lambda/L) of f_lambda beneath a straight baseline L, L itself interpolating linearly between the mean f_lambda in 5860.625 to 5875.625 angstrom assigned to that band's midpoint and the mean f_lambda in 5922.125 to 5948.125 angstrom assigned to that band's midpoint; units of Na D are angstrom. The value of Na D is 2.3 angstrom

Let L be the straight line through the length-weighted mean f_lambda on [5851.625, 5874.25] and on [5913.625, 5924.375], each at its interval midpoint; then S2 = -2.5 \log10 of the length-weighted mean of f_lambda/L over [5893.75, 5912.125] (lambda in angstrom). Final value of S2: 0.04 mag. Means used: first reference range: 6.52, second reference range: 6.57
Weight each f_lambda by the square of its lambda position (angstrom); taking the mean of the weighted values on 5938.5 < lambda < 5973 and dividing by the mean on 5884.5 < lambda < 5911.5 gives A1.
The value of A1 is 1.12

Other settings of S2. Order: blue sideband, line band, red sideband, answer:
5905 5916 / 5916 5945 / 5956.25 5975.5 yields 0.016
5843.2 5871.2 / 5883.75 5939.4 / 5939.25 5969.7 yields 0.053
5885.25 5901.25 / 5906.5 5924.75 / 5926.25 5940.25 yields -0.070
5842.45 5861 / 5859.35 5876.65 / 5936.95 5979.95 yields 0.034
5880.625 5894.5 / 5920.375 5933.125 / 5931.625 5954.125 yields -0.018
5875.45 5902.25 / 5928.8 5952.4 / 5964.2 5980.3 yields -0.050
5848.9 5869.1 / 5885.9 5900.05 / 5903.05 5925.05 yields 0.170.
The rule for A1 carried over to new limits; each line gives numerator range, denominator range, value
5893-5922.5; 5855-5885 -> 1.01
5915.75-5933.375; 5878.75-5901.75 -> 1.13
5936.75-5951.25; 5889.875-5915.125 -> 1.09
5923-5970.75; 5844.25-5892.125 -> 1.07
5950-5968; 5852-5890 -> 1.09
